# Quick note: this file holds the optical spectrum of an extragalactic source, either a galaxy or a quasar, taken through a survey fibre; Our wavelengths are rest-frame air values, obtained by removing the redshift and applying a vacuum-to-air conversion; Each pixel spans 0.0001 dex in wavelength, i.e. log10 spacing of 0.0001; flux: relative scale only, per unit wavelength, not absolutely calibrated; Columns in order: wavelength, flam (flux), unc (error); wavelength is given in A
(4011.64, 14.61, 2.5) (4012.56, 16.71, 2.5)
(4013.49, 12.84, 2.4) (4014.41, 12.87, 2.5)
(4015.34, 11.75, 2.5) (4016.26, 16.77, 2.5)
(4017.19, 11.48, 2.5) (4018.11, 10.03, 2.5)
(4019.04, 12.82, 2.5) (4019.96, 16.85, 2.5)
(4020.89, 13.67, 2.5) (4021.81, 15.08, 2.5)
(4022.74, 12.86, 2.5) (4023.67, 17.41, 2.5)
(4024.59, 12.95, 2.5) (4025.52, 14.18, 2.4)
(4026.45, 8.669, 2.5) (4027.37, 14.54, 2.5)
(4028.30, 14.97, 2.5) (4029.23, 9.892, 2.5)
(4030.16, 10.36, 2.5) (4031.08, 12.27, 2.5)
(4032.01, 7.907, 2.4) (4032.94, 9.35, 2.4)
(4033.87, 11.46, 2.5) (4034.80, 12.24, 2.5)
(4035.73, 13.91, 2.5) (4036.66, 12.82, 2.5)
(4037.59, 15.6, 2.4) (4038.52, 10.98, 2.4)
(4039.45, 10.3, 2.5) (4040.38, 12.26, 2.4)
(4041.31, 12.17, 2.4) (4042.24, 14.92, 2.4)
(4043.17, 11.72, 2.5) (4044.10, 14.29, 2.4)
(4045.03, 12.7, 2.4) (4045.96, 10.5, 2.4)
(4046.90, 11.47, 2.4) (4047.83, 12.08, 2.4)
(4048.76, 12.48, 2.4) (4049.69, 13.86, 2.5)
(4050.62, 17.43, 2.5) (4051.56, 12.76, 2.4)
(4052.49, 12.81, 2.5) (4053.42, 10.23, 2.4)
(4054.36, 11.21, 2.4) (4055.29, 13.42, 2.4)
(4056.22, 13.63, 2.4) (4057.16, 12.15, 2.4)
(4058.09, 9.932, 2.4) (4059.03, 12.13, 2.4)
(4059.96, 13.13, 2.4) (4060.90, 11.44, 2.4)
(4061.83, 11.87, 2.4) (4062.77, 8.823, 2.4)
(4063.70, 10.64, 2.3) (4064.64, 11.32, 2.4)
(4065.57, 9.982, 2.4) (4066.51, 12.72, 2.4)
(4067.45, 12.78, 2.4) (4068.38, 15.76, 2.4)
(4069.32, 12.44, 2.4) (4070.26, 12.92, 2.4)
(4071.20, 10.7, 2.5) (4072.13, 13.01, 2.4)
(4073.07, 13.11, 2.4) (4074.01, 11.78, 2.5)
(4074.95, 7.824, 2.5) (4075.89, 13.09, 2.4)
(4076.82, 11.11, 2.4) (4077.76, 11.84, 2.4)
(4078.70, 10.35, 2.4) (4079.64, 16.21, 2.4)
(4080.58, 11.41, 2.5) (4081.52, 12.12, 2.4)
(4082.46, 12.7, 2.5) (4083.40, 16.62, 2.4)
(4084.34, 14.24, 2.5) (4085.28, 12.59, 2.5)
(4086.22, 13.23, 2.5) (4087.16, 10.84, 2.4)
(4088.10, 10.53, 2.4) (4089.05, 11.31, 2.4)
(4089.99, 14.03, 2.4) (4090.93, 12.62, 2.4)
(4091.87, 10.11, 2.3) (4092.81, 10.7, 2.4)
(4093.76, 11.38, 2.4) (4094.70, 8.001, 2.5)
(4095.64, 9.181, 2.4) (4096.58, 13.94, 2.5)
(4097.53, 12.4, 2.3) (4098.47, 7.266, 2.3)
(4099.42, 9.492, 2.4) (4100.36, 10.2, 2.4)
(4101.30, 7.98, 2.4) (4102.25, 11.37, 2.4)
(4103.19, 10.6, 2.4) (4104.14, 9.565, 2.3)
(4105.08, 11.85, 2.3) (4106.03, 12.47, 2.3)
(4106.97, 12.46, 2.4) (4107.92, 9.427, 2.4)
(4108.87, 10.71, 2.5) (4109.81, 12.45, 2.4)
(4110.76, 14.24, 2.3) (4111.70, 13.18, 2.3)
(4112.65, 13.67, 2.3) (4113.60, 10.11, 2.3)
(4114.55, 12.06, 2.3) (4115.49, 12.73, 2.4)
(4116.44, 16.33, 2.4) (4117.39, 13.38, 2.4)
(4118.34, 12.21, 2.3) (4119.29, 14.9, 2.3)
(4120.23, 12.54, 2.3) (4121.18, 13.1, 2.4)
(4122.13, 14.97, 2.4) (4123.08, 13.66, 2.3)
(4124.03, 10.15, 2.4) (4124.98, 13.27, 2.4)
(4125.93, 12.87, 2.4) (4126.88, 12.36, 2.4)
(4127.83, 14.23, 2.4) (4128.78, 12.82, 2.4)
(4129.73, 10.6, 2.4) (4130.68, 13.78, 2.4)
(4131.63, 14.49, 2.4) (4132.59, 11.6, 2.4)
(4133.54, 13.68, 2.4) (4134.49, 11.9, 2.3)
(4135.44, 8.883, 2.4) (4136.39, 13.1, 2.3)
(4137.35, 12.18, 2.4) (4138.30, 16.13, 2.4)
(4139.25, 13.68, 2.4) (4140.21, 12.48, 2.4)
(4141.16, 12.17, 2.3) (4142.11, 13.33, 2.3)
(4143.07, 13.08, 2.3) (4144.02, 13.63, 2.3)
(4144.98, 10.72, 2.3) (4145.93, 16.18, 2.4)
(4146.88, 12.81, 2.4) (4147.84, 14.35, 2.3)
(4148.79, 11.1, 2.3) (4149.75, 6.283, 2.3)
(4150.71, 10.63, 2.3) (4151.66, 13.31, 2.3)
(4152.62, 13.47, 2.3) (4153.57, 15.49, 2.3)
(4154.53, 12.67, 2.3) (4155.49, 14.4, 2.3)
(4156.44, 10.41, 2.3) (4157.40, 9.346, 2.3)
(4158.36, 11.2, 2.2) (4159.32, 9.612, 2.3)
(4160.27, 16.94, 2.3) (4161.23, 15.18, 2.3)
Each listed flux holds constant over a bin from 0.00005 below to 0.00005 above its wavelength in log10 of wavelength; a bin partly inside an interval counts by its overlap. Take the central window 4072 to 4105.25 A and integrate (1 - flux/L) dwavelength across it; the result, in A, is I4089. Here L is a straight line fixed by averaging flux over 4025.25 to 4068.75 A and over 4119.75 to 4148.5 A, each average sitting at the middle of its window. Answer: 2.7 A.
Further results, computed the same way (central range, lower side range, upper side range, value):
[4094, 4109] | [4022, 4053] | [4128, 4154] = 2.61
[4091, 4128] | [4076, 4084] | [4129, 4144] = 2.82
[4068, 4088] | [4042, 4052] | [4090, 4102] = -1.97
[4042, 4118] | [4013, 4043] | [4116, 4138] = 4.87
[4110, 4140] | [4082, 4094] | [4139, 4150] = -1.12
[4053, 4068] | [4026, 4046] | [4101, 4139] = 0.67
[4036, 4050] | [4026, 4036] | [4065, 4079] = -1.21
